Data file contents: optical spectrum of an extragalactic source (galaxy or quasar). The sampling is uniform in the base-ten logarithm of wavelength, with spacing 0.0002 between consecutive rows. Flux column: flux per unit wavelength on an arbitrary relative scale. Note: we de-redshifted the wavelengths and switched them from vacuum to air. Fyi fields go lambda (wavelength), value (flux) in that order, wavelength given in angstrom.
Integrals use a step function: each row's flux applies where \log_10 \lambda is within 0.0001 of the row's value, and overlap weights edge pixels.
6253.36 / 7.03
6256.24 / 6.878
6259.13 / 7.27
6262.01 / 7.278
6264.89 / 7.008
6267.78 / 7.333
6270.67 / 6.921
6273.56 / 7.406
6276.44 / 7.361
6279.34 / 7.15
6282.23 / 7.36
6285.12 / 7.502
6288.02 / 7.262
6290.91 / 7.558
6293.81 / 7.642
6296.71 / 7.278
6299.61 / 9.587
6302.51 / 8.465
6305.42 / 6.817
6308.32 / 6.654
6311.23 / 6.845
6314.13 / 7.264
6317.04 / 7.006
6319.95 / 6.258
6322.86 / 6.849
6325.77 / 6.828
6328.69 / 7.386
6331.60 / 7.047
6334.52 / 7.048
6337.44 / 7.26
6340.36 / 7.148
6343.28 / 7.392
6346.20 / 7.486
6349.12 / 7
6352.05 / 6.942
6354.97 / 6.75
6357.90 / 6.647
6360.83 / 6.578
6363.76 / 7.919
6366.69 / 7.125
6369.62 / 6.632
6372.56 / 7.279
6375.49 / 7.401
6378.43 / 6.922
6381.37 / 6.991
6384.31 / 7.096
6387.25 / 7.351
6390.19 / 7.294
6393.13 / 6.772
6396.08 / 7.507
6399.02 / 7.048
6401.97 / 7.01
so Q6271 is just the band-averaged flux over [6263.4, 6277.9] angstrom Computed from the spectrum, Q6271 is 7.2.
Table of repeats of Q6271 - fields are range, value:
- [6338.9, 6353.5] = 7.19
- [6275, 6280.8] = 7.25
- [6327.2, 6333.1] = 7.21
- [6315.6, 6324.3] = 6.7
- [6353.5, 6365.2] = 6.97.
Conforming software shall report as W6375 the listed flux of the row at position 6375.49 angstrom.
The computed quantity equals 7.401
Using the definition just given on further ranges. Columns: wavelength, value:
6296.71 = 7.278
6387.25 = 7.351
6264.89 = 7.008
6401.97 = 7.01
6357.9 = 6.647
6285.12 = 7.502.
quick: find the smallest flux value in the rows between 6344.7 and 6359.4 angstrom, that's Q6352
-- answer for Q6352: 6.647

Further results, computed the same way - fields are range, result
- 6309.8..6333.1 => 6.258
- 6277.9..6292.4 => 7.15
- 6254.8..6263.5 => 6.878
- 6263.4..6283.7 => 6.921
